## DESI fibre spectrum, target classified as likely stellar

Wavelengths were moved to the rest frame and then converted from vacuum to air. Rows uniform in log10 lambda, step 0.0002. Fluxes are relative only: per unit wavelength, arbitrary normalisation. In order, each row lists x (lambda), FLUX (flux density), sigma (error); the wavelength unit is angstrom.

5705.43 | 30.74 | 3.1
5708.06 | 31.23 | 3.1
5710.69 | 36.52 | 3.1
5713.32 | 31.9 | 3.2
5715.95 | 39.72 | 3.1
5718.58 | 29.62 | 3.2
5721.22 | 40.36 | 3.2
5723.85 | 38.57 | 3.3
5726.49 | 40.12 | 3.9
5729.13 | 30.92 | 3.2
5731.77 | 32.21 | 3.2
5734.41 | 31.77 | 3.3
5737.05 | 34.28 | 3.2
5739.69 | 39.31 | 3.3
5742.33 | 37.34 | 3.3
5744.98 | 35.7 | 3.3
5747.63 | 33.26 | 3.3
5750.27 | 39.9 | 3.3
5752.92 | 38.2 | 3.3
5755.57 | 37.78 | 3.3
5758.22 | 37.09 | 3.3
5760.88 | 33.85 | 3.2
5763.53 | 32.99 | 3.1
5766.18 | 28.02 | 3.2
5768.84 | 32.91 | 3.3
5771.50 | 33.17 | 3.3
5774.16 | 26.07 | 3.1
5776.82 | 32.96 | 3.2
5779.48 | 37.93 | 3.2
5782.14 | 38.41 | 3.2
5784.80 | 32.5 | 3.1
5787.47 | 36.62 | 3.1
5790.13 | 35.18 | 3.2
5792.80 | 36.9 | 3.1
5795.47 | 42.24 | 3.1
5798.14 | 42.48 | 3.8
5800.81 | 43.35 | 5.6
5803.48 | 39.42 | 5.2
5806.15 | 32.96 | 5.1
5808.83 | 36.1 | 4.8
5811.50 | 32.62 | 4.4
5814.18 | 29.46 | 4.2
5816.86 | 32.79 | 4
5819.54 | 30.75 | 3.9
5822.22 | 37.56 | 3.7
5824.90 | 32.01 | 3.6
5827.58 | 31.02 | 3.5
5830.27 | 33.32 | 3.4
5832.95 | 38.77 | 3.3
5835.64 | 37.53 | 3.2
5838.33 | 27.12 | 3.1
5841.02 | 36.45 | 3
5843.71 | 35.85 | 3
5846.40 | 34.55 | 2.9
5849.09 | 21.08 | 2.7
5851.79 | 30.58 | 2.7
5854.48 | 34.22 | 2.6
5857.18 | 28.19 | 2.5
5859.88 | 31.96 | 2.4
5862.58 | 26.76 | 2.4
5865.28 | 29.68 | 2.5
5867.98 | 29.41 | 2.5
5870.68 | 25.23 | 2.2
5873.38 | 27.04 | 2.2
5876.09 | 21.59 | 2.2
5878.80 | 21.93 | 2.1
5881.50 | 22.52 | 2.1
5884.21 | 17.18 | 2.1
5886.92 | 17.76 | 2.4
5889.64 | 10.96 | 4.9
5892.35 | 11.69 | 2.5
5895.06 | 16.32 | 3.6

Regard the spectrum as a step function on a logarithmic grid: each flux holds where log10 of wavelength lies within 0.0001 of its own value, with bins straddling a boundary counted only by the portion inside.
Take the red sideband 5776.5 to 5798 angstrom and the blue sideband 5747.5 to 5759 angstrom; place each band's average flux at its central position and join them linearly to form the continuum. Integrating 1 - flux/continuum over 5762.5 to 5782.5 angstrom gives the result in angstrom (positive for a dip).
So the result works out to 2.6 angstrom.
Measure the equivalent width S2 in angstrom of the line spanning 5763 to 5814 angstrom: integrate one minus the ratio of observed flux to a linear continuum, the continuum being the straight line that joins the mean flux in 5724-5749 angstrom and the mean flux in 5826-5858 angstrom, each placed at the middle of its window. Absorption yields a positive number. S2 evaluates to -2.3 angstrom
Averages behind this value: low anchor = 35.2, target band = 35.3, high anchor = 32.5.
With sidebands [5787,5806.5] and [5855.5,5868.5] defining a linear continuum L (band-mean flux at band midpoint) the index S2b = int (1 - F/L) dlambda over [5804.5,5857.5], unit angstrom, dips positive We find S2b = 1.66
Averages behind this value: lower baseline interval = 39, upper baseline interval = 29.3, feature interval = 32.8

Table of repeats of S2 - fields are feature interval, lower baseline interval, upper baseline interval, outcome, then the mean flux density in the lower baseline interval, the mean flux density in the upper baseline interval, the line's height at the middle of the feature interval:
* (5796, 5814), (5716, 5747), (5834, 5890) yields -3.8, 35.6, 27.4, 31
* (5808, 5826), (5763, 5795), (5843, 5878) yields -0.9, 33.9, 28.7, 31.5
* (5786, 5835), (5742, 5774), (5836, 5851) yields -4.7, 34.6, 31.4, 32.6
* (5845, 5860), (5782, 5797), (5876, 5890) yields -3.2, 36.9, 18.9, 24.8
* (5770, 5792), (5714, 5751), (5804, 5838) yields 0.3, 35.8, 33.7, 34.6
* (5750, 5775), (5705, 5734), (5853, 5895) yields -1.8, 34.7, 23.5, 31.6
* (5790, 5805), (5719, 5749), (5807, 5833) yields -2.8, 35.6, 33.2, 33.8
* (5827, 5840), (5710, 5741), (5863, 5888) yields -3.2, 35.4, 23.8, 27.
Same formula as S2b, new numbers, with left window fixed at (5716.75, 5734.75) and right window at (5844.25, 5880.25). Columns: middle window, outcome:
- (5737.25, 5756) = -1.73 angstrom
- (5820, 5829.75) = -1.07 angstrom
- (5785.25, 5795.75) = -1.69 angstrom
